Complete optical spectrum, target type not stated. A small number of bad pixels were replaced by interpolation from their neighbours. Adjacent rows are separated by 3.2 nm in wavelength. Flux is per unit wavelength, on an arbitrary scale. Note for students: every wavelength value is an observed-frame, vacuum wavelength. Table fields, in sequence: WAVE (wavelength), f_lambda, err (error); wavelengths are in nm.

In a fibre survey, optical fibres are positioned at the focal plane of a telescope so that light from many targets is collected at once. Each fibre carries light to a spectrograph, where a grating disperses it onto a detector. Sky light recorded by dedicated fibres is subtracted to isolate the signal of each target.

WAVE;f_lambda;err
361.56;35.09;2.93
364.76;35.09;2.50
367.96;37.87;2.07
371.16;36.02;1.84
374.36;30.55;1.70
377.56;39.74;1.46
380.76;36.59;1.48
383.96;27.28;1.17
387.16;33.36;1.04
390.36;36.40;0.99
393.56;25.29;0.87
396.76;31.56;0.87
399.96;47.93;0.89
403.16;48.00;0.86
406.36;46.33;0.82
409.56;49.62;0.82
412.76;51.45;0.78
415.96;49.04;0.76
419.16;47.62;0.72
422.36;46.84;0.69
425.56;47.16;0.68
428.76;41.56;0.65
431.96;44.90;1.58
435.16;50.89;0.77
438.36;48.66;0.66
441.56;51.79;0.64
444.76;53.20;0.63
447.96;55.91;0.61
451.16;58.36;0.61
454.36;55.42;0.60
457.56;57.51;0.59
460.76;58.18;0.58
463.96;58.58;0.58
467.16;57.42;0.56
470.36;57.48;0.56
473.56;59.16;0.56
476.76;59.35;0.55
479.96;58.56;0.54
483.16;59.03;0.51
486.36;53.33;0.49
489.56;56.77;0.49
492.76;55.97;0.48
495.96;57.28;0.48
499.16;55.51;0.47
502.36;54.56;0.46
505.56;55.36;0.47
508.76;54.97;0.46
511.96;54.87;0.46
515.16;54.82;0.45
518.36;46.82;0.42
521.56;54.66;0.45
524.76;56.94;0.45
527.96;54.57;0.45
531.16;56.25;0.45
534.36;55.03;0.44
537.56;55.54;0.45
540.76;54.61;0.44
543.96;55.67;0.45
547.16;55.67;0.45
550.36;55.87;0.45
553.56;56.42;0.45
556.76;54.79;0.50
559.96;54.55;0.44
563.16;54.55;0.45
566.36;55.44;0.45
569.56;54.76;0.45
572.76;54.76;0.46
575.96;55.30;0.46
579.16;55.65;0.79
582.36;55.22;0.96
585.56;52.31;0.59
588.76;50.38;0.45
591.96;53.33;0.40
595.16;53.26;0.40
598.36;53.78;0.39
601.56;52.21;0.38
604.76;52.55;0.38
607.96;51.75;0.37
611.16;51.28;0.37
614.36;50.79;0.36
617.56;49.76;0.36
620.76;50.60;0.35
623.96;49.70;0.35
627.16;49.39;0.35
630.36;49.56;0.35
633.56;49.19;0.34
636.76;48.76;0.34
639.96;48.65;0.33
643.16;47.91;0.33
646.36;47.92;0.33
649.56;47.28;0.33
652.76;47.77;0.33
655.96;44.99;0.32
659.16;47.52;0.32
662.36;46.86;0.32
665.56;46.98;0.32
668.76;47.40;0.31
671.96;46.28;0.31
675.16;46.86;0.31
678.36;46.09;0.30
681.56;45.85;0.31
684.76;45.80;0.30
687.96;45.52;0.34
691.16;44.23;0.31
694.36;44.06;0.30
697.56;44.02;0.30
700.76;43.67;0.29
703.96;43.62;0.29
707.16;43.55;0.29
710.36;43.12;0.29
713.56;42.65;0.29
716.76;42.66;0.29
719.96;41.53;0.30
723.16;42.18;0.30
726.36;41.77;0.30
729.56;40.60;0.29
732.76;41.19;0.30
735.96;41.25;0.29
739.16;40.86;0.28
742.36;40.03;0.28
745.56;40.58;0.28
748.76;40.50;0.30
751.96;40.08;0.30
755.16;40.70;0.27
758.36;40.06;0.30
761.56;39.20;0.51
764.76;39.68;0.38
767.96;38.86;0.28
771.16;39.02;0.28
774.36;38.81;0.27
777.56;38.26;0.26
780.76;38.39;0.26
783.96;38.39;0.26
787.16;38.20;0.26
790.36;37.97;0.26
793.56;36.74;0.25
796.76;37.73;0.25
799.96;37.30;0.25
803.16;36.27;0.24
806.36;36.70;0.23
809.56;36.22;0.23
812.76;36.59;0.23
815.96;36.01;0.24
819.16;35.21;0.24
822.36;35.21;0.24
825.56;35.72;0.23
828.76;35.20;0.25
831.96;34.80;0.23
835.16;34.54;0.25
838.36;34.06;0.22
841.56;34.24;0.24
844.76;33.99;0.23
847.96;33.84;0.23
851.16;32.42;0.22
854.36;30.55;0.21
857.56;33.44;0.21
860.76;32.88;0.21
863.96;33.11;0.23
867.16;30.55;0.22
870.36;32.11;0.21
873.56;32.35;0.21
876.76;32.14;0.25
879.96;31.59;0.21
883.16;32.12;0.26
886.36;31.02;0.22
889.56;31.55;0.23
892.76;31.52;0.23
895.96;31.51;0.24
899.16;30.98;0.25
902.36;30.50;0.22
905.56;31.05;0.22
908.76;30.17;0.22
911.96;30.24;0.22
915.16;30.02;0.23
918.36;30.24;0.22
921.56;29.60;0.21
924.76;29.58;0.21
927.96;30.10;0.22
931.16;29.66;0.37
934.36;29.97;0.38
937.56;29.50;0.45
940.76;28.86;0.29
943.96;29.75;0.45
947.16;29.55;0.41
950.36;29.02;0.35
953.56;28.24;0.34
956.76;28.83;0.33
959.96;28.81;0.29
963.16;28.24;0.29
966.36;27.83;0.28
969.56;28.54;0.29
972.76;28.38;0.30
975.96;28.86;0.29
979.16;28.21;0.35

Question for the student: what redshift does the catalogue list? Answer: 0.00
